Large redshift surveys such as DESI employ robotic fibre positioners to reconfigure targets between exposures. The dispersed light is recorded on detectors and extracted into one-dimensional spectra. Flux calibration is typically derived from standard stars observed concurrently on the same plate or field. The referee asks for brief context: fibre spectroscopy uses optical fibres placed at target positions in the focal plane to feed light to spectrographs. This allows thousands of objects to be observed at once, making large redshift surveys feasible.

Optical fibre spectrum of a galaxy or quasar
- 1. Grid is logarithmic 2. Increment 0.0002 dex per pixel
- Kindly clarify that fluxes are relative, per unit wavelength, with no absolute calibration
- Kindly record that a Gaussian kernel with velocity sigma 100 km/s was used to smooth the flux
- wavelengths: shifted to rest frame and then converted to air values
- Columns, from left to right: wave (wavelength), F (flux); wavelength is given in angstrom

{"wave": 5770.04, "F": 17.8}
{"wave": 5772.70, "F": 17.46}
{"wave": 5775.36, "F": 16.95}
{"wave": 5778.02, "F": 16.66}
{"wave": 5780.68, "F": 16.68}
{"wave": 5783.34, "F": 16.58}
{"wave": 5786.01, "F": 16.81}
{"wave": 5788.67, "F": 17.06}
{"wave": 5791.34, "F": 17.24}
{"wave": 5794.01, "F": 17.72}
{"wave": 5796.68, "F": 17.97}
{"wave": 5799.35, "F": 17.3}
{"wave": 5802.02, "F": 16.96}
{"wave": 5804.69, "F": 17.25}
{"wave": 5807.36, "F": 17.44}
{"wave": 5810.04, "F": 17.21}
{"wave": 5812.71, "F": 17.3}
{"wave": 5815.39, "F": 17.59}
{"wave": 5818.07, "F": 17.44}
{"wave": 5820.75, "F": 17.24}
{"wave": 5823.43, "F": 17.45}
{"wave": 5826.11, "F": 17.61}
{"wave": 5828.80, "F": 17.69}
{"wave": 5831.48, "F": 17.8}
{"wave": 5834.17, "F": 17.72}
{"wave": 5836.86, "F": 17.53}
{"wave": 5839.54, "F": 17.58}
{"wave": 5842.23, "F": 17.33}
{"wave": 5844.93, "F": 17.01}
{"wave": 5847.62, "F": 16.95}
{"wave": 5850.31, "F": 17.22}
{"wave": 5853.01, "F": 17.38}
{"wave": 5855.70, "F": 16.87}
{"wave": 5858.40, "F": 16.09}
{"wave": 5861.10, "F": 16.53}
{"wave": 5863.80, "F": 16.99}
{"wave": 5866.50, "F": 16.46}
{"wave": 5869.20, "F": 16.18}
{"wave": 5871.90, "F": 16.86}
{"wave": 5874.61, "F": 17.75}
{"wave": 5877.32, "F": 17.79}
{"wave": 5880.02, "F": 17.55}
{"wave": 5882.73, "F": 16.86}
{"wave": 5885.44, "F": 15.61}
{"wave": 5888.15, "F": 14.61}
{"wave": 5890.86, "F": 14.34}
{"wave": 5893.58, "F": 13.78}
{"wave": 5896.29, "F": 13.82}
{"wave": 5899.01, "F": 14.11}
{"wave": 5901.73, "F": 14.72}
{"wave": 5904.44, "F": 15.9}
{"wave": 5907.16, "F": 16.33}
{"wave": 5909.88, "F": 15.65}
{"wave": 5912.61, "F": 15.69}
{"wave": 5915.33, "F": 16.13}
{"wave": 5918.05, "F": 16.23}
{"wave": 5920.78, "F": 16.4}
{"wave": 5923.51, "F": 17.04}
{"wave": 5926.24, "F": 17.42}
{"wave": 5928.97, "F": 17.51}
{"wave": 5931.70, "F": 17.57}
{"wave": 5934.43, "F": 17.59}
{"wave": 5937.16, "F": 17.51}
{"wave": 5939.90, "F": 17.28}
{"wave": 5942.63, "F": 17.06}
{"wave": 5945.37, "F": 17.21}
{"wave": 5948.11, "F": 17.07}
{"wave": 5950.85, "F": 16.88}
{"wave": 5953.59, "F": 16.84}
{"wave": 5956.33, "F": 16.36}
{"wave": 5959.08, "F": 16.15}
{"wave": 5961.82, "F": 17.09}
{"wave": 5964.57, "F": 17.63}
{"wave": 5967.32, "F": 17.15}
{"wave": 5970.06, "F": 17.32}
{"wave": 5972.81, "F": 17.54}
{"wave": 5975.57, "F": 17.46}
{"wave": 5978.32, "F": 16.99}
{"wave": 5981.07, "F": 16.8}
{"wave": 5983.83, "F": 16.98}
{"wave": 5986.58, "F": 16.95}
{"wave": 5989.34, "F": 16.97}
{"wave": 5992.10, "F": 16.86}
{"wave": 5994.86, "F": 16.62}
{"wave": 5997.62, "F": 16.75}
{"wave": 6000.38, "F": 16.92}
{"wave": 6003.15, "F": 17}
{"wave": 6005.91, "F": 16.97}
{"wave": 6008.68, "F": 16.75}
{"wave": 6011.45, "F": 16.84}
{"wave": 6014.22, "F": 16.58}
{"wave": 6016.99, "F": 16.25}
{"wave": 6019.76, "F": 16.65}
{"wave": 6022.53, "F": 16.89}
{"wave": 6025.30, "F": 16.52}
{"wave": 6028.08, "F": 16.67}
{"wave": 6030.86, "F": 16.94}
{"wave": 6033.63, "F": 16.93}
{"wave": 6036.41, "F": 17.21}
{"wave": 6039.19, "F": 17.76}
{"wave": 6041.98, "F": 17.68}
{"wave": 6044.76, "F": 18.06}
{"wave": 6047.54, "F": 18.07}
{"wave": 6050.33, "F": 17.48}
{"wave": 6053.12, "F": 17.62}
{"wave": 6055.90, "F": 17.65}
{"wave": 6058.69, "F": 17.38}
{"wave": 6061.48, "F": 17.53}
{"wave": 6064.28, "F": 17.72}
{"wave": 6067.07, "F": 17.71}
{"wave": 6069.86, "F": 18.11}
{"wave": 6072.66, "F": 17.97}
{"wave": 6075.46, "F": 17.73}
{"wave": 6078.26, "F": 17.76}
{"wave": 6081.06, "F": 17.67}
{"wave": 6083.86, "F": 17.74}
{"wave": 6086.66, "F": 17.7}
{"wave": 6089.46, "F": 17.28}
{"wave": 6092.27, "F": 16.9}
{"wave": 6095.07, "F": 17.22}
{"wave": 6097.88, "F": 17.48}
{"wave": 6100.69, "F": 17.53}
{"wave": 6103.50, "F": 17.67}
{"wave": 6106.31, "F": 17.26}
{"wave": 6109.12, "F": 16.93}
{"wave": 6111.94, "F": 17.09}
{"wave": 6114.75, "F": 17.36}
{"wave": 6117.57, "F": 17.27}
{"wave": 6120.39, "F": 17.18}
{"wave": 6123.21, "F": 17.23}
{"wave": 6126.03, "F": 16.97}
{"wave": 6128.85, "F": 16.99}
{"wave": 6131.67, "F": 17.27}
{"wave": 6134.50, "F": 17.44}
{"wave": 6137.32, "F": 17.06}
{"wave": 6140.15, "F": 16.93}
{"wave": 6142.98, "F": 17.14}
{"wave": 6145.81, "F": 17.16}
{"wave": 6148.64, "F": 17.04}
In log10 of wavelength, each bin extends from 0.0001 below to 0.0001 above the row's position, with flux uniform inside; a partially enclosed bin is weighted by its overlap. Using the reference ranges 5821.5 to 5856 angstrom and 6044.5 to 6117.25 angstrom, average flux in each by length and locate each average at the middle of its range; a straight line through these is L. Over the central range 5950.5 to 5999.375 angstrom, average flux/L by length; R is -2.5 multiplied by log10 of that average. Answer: 0.03 mag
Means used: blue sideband 17.4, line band 17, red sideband 17.5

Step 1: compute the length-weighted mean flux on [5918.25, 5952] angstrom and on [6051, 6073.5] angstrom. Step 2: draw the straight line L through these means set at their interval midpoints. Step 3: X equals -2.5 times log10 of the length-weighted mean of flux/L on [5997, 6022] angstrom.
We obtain 0.05 mag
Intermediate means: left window 17.2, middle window 16.7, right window 17.7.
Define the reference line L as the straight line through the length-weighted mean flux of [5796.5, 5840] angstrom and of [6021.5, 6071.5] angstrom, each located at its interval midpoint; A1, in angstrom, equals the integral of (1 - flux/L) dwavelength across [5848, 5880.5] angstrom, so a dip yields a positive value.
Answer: 0.9 angstrom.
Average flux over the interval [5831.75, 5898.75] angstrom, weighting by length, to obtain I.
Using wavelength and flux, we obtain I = 16.5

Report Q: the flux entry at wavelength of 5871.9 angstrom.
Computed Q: 16.86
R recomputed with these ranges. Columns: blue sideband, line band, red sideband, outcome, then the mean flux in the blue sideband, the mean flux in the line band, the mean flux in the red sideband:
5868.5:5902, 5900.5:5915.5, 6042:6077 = 0.02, 15.7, 15.7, 17.7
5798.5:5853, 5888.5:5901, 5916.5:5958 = 0.22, 17.4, 14.1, 17.1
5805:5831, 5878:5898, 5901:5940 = 0.11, 17.4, 15.3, 16.6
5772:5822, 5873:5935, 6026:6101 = 0.08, 17.2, 16.1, 17.5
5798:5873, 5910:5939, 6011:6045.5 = 0.01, 17.2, 16.9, 17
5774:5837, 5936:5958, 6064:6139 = 0.02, 17.3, 17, 17.4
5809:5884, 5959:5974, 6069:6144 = 0.00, 17.2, 17.2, 17.4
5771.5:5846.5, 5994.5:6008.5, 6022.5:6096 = 0.04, 17.3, 16.9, 17.5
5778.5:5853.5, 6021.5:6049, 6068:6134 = 0.01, 17.3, 17.3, 17.4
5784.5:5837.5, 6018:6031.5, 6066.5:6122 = 0.05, 17.4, 16.7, 17.5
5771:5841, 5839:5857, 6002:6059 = 0.01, 17.3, 17.2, 17.1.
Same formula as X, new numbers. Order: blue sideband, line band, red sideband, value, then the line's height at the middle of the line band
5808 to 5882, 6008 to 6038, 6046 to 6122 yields 0.04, 17.4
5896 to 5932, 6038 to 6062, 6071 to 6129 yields -0.04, 17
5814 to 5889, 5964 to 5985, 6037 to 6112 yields 0.01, 17.4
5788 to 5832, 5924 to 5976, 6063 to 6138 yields 0.02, 17.4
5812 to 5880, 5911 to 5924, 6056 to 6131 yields 0.07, 17.3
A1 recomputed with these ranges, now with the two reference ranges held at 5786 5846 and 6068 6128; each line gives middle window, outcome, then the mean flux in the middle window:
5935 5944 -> 0.1 angstrom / 17.3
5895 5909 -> 1.9 angstrom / 15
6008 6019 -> 0.5 angstrom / 16.6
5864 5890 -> 1.2 angstrom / 16.6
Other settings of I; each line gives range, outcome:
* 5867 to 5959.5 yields 16.4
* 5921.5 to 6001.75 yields 17.1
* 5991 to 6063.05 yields 17.1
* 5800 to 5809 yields 17.2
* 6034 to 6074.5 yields 17.7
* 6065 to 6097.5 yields 17.6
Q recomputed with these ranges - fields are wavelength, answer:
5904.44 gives 15.9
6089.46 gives 17.28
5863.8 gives 16.99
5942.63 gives 17.06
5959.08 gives 16.15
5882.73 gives 16.86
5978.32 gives 16.99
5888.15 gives 14.61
